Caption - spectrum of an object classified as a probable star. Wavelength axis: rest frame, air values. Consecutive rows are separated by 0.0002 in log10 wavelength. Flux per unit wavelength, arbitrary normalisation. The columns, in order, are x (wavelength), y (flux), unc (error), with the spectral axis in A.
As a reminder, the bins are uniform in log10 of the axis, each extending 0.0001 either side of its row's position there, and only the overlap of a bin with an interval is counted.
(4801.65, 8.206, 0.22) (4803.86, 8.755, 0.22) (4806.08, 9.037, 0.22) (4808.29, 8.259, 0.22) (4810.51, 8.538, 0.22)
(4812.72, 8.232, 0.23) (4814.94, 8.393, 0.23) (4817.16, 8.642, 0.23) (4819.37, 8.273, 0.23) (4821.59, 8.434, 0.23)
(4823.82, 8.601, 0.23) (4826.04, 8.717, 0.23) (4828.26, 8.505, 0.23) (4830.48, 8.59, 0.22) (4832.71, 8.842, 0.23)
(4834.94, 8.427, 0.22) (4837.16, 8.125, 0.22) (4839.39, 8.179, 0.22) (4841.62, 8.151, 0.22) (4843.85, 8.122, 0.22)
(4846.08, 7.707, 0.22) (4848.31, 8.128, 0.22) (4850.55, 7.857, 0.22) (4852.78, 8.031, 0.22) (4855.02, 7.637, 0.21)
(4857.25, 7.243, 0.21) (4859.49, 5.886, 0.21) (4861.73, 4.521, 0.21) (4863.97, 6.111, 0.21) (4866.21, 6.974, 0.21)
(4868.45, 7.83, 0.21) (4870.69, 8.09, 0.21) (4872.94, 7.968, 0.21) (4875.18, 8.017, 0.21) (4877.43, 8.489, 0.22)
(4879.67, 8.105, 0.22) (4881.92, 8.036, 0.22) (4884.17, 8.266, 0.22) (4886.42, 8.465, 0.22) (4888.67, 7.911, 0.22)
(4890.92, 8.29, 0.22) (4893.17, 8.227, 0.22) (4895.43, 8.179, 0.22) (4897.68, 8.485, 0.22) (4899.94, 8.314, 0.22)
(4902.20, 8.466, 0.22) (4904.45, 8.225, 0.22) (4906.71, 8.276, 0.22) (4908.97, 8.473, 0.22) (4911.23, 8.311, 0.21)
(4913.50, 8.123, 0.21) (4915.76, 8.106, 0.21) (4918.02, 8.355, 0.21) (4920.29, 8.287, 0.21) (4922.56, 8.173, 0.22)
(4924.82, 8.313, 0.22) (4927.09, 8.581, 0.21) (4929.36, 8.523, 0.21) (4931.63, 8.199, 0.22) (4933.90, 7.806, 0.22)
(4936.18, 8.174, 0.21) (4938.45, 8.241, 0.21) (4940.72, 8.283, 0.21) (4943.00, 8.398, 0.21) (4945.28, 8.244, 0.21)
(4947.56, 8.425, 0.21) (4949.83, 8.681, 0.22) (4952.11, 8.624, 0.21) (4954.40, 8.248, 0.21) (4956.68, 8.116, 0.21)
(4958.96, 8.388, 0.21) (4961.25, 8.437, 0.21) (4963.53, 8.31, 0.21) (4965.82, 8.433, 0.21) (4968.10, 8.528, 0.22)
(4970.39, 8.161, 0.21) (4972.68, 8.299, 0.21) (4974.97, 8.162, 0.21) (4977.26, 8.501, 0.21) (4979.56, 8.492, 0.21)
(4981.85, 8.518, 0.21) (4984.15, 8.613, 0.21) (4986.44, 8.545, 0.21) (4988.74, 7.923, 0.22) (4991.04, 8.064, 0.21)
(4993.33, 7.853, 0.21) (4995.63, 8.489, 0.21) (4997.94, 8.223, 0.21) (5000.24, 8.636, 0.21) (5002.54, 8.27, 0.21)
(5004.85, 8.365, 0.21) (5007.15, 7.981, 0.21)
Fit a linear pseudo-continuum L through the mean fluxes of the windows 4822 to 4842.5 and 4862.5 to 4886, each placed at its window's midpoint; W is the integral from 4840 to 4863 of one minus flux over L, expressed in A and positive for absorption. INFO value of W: 2.3 A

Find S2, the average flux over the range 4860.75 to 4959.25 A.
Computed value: 8.1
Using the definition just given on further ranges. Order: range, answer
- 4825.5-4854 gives 8.25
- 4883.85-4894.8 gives 8.23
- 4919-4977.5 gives 8.33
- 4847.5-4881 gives 7.39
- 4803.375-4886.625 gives 7.99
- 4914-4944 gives 8.26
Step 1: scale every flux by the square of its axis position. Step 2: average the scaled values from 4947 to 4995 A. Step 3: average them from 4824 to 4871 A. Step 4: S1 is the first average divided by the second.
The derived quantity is 1.14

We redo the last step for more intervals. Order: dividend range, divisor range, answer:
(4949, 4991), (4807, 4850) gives 1.06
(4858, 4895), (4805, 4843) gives 0.92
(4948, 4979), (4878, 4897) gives 1.05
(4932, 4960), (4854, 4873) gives 1.25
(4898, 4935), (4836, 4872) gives 1.15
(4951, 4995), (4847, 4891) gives 1.15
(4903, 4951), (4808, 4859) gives 1.05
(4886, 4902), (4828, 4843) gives 1.01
